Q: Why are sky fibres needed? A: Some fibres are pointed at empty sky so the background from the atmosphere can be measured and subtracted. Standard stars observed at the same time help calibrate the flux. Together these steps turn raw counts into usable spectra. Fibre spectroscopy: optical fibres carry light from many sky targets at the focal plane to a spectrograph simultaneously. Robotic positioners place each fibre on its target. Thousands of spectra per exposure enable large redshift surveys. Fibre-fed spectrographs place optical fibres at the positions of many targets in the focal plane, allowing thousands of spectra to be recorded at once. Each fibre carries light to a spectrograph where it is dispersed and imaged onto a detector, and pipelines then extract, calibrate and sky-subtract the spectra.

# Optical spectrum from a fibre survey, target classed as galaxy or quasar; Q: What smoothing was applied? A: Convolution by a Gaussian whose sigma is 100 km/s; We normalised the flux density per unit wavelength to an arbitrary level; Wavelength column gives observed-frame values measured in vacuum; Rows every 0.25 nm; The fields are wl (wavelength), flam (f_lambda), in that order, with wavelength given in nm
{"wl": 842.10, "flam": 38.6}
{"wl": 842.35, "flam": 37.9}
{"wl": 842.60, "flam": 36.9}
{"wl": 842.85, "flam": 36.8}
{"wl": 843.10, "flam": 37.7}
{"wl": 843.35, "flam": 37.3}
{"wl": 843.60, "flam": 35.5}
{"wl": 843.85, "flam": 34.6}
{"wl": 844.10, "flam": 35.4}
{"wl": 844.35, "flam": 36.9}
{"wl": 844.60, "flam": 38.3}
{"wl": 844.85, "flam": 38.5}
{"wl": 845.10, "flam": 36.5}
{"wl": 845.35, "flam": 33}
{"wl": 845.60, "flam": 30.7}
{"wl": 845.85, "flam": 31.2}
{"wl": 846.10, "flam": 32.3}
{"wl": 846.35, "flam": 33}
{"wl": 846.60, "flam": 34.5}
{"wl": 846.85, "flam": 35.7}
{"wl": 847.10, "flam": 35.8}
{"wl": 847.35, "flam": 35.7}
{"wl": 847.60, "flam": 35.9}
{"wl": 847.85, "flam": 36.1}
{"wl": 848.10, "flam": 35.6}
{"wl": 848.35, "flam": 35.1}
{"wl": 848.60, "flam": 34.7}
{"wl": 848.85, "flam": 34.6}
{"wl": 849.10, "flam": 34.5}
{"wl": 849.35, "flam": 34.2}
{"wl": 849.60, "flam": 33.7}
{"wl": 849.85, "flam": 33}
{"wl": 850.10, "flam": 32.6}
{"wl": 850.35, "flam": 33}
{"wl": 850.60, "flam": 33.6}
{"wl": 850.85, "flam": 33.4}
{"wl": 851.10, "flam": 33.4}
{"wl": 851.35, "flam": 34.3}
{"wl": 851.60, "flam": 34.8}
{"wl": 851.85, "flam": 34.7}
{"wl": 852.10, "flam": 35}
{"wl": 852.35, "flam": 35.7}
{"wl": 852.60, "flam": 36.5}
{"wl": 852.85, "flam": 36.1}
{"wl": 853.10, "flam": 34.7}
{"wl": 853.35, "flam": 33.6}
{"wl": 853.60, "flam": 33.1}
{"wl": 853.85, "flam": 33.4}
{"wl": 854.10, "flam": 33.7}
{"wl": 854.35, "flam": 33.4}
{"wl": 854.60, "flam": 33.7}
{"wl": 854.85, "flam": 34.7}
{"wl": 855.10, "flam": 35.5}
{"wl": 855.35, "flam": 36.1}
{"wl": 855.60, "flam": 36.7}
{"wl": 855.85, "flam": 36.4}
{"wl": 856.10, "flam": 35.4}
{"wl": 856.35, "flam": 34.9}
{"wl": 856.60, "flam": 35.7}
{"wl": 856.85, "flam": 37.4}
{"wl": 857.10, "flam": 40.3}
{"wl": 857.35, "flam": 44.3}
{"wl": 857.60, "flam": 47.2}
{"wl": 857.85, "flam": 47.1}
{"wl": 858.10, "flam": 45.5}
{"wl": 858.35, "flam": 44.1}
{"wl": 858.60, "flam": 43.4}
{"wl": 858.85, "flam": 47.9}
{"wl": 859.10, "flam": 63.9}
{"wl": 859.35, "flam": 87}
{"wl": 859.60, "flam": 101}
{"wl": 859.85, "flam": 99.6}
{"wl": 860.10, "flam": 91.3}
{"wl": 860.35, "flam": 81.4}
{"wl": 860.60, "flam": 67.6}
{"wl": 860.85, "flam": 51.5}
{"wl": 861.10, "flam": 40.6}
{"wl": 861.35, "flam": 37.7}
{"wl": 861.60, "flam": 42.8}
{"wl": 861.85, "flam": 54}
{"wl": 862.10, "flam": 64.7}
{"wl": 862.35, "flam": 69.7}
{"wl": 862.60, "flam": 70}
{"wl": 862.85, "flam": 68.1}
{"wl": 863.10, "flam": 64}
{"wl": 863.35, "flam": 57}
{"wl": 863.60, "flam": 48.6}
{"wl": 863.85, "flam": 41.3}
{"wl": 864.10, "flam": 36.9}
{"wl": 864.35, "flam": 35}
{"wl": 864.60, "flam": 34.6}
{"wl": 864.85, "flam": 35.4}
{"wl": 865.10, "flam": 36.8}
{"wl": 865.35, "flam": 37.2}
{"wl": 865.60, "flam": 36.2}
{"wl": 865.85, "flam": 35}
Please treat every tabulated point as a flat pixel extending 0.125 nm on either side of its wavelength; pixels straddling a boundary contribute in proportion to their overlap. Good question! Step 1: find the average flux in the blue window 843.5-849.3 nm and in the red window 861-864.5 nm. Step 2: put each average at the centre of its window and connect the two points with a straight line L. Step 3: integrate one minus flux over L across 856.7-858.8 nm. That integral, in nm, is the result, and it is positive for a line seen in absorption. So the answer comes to 0.14 nm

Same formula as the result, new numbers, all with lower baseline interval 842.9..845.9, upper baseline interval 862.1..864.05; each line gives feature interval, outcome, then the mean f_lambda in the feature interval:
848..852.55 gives 0.92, 34.2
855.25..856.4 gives 0.32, 36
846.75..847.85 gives 0.10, 35.8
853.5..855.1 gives 0.48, 33.8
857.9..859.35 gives 0.04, 52.1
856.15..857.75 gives 0.36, 39.9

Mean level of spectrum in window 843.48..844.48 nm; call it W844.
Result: 35.6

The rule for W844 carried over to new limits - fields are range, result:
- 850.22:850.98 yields 33.3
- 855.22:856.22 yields 36.2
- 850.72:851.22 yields 33.4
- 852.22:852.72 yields 36.1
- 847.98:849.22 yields 34.9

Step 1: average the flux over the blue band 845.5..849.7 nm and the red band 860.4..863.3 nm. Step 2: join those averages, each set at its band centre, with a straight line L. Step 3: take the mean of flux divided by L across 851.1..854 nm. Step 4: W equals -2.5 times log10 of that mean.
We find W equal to 0.22 mag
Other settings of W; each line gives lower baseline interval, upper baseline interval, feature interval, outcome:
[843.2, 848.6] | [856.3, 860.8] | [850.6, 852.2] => 0.31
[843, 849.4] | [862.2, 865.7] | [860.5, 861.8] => -0.05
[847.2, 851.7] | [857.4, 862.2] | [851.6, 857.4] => 0.30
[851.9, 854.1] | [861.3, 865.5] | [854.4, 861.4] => -0.22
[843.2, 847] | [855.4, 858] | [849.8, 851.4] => 0.12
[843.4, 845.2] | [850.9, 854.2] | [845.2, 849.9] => 0.05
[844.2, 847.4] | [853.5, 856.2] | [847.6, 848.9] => -0.02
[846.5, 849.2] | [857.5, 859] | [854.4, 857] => 0.22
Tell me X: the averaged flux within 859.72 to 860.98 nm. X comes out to 78.2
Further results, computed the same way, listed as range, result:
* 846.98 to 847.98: 35.9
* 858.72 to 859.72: 74.7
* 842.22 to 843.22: 37.3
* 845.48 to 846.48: 31.8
